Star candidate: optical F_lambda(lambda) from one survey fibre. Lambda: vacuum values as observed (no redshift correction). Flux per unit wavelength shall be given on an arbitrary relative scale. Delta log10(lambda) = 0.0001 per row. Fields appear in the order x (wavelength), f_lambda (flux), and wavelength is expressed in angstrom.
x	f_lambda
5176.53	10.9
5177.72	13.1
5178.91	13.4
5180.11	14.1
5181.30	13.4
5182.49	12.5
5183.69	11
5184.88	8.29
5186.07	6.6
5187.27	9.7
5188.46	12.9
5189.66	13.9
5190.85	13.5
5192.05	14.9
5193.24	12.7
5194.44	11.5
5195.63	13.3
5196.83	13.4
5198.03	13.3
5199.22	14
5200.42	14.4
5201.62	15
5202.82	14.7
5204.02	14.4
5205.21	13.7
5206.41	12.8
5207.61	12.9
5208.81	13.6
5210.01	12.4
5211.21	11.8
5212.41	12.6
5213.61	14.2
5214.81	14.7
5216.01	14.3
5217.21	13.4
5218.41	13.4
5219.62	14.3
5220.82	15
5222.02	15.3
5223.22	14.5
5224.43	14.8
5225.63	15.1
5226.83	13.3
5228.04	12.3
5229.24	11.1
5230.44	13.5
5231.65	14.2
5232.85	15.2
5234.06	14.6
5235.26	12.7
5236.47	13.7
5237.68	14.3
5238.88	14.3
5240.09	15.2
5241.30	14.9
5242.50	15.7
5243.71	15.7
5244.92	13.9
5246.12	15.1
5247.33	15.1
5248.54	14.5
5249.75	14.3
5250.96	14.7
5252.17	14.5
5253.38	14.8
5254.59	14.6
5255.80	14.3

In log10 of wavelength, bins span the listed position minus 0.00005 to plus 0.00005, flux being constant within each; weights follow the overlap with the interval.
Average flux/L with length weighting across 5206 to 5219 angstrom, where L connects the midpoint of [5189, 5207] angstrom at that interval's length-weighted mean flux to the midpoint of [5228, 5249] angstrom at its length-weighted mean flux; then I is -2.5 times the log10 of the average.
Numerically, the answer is 0.05 mag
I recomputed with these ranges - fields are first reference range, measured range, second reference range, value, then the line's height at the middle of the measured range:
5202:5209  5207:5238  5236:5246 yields 0.04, 14.2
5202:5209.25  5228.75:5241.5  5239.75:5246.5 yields 0.06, 14.8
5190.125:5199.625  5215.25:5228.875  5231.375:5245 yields 0.00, 14.1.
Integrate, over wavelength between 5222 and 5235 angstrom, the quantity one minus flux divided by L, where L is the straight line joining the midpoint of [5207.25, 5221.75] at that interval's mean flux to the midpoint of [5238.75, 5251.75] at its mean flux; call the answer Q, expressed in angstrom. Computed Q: 0.3 angstrom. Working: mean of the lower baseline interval 13.6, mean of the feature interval 13.9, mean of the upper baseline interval 14.9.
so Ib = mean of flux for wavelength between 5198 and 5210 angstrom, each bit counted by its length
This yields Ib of 13.8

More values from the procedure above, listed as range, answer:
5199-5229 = 13.8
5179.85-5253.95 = 13.6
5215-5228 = 14.3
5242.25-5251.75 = 14.8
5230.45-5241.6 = 14.3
